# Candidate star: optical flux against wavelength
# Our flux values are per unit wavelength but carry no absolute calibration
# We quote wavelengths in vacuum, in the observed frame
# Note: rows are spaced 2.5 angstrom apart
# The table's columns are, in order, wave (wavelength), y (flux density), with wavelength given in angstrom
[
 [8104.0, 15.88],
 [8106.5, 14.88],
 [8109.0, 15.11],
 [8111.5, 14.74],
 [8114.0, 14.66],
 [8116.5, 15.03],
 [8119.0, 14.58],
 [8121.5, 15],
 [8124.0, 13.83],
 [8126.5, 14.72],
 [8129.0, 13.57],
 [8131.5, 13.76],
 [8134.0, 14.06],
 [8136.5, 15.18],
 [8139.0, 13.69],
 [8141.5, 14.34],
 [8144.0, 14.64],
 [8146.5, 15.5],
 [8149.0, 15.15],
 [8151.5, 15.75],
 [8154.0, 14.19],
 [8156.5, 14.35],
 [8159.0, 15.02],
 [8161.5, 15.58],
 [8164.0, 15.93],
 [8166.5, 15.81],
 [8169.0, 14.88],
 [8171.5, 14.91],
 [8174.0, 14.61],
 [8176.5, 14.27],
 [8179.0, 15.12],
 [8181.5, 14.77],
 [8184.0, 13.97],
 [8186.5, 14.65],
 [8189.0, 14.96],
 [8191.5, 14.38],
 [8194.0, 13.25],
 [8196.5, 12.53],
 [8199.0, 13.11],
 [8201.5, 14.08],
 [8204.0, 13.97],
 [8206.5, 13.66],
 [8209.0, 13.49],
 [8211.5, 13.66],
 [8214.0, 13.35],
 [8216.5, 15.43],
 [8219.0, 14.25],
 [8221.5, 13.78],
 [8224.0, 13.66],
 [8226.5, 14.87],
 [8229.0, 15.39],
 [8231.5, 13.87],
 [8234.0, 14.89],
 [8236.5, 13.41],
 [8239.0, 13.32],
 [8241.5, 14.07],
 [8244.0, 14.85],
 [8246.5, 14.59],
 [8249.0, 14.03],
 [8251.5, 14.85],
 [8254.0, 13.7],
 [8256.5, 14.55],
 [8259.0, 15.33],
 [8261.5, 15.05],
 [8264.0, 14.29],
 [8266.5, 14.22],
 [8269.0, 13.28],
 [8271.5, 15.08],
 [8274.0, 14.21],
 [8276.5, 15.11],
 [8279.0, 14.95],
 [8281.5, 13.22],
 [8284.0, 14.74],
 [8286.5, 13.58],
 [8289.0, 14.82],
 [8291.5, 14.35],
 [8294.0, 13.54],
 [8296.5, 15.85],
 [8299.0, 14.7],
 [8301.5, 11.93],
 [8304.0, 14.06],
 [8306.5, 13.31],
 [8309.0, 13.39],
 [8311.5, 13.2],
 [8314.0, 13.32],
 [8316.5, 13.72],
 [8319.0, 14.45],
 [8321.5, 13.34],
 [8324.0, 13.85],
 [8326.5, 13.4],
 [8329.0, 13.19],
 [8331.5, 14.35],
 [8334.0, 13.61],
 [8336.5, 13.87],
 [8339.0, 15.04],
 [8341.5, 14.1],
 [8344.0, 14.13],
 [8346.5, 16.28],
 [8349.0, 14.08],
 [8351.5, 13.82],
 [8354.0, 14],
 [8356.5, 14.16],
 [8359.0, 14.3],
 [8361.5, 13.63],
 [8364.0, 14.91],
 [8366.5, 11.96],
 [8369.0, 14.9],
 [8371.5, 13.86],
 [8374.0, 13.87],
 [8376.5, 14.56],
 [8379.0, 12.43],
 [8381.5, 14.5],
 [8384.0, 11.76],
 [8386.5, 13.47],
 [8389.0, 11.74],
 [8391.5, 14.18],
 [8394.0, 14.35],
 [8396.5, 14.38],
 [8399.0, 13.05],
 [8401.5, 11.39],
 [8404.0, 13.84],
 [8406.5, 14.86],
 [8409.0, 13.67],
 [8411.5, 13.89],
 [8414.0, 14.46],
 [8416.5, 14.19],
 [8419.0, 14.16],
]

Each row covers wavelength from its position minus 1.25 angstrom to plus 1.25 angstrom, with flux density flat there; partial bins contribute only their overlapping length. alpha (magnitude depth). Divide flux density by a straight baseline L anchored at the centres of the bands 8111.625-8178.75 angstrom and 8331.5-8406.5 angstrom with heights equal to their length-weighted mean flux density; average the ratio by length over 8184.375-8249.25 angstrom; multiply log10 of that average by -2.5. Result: 0.030 mag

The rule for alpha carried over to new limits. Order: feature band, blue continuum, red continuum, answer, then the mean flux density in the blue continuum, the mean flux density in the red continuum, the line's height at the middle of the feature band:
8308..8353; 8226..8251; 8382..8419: -0.01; 14.3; 13.6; 13.9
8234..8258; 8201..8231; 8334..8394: -0.01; 14.1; 13.9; 14.1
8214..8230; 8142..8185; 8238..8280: 0.01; 15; 14.4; 14.6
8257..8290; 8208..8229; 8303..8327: -0.05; 14.1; 13.6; 13.8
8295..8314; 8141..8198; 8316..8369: 0.03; 14.7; 14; 14.2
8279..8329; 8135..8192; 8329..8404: 0.02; 14.9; 13.8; 14.1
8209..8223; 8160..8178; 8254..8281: 0.06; 15.1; 14.5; 14.8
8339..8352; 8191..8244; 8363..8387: -0.07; 13.9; 13.6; 13.7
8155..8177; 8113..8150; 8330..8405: -0.05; 14.5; 13.8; 14.4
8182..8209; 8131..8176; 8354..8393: 0.06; 14.9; 13.6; 14.6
